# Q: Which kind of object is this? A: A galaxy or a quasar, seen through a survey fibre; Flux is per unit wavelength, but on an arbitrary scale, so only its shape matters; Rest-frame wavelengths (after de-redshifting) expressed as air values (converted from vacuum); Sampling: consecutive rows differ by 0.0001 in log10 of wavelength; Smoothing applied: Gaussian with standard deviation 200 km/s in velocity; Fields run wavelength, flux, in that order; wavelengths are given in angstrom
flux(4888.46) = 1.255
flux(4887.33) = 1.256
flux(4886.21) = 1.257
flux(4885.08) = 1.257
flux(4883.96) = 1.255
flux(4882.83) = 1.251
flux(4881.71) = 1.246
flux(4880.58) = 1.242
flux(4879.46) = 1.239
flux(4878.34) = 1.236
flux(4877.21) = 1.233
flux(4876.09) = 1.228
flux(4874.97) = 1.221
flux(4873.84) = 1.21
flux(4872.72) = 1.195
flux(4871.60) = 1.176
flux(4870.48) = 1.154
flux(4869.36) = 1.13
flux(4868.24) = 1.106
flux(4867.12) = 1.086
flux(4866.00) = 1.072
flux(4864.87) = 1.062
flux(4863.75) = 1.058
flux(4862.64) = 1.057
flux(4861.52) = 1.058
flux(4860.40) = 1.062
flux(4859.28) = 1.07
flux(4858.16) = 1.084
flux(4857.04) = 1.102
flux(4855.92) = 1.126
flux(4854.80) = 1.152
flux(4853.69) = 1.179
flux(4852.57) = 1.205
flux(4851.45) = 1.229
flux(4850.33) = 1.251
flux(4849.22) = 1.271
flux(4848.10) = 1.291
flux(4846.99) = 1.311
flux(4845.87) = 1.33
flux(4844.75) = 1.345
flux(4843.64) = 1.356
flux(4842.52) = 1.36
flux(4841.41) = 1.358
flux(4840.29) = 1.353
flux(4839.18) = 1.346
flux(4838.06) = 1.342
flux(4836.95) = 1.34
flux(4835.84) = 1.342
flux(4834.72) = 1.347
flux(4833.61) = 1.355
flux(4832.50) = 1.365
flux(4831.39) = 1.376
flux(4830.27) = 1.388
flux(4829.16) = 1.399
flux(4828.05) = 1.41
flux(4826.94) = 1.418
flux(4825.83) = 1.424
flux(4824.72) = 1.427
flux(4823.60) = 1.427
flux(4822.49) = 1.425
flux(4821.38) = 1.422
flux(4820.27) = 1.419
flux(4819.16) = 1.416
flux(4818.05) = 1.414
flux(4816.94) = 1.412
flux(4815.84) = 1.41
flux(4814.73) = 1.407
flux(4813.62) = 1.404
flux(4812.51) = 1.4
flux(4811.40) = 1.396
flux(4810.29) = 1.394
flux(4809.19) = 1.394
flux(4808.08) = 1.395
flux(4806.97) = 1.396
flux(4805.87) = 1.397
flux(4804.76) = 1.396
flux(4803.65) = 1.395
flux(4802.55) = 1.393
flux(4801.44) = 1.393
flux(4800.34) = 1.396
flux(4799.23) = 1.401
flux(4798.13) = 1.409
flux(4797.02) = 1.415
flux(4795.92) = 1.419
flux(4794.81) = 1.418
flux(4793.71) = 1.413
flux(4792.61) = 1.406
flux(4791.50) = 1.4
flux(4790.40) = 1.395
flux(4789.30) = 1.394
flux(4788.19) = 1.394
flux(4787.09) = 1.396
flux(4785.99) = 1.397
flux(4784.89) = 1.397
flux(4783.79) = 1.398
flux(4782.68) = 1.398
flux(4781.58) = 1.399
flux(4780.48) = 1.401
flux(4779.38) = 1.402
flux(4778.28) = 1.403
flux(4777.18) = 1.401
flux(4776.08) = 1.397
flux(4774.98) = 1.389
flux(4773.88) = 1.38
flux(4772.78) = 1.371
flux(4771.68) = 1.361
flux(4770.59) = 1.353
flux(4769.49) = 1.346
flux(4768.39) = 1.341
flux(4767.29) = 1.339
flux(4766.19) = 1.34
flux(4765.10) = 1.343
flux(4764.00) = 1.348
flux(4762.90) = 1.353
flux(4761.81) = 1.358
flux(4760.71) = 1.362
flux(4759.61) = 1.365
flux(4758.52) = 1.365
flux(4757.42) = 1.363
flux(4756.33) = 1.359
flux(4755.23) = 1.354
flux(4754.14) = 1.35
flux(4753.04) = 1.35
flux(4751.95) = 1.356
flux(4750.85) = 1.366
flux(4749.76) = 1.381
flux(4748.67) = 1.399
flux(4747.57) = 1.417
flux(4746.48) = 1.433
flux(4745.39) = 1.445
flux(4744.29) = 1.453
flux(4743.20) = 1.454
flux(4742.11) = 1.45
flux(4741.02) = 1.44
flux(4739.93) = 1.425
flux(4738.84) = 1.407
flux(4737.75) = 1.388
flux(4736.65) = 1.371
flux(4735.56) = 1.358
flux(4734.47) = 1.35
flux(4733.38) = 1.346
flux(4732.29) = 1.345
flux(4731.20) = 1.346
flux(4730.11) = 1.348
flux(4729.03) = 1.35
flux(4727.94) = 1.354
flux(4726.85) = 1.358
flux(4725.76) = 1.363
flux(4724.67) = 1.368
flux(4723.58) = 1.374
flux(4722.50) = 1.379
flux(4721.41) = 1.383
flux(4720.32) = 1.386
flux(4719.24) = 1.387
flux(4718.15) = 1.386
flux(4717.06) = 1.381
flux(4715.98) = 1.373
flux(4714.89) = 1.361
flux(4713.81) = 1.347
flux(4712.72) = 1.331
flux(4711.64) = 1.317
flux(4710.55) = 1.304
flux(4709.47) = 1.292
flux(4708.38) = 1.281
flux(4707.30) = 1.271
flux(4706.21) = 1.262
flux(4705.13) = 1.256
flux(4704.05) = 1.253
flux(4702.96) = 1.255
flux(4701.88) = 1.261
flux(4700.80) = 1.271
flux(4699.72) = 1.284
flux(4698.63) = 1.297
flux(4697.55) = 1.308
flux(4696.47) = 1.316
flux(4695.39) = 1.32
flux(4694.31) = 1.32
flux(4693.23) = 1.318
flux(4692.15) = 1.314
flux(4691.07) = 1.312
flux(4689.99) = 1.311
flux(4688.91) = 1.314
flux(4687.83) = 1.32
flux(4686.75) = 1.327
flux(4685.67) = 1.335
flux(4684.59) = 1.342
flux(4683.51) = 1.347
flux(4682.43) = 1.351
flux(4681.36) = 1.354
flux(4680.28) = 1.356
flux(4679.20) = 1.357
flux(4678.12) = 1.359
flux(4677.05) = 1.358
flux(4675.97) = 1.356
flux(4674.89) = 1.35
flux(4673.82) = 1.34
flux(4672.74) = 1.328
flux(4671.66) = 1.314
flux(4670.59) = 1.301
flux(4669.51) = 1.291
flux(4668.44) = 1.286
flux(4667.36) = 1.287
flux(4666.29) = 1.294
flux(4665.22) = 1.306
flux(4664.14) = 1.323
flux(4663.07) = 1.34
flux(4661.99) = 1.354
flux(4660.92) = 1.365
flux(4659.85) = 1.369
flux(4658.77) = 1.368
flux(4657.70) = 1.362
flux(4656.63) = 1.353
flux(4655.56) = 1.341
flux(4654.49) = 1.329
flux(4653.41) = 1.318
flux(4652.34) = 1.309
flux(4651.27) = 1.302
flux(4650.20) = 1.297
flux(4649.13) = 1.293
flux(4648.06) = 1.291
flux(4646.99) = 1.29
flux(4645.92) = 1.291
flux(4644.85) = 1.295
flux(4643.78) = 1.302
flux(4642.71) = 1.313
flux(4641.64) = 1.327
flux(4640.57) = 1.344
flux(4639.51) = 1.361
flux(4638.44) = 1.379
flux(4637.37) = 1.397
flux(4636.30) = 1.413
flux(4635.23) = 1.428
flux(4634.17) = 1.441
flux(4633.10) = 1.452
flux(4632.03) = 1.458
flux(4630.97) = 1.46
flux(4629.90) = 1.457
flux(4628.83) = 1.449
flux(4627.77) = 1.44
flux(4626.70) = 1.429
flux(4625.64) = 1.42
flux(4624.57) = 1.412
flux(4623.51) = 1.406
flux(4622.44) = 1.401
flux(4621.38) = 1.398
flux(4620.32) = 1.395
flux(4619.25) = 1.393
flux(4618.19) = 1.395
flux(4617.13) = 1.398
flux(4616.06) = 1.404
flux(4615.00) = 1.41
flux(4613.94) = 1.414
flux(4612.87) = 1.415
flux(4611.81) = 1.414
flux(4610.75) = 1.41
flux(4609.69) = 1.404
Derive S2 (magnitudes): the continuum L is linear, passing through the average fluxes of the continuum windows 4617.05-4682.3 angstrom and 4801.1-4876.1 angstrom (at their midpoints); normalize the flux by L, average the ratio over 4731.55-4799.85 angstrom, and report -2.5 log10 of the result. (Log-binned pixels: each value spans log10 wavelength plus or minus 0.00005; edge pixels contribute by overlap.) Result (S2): -0.053 mag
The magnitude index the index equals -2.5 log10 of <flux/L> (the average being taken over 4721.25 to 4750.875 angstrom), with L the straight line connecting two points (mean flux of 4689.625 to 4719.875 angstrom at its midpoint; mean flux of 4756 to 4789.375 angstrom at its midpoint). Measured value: -0.038 mag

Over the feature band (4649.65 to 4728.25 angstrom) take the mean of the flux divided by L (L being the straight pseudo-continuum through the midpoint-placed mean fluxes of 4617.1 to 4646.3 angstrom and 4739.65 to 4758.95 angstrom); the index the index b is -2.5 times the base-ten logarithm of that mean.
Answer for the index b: 0.05 mag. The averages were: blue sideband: 1.4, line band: 1.33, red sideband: 1.4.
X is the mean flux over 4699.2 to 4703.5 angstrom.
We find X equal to 1.27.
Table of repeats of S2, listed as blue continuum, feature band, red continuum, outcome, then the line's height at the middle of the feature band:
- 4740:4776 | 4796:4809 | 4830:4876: -0.07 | 1.31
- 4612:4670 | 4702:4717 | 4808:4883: 0.03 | 1.34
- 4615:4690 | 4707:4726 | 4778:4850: 0.02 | 1.37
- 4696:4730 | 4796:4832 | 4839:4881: -0.14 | 1.24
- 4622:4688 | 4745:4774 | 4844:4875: -0.09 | 1.26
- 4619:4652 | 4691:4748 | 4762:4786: 0.02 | 1.38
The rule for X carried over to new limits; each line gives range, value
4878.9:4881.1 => 1.24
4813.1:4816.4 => 1.41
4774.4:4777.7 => 1.39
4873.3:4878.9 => 1.22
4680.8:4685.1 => 1.35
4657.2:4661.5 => 1.37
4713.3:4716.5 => 1.36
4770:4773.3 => 1.36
